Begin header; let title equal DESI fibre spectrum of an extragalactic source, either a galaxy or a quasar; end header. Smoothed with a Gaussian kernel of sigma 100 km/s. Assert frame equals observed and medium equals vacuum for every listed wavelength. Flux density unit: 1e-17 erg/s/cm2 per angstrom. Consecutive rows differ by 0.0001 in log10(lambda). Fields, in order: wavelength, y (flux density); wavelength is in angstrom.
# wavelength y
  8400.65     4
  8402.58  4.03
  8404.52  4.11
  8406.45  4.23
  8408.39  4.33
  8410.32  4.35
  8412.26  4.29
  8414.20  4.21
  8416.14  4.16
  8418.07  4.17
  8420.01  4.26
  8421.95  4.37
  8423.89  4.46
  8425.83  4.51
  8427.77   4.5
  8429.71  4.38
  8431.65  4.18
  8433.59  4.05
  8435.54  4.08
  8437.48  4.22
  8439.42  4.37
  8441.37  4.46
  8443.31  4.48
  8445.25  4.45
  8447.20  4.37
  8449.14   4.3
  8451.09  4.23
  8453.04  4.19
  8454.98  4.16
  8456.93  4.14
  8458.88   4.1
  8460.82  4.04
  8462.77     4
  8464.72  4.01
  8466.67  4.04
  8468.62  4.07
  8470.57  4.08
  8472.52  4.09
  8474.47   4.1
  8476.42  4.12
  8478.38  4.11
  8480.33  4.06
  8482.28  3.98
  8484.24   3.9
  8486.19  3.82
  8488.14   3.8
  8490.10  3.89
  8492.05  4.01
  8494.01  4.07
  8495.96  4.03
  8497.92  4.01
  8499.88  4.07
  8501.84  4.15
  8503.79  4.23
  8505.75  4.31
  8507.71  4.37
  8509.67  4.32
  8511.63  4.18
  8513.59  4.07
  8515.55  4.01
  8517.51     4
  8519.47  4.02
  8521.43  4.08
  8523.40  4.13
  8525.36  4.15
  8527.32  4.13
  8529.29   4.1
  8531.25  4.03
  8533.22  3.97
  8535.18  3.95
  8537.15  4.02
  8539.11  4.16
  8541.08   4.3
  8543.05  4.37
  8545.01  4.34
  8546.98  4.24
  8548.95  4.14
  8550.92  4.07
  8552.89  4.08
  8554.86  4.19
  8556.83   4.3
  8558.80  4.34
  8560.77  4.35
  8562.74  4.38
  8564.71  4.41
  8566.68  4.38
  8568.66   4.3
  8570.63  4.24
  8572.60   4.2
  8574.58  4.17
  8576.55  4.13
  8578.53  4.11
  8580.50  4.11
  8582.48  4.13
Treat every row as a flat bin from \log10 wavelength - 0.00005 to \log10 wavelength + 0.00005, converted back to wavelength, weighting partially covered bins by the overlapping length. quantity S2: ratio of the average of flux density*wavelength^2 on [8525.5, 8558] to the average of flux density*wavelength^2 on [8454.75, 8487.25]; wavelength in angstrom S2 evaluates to 1.0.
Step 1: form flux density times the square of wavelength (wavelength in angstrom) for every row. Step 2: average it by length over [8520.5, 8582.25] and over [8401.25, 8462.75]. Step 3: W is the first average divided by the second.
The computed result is 1.0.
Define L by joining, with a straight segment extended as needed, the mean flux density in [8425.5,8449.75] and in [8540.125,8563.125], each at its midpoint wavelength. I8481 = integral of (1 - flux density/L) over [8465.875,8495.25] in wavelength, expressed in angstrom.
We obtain 2.0 angstrom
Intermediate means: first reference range 4.33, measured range 4.01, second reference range 4.26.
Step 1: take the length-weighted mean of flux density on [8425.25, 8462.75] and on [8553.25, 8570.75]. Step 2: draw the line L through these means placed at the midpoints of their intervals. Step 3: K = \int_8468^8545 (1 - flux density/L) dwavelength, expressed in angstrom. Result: 3.7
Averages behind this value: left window 4.27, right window 4.32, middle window 4.09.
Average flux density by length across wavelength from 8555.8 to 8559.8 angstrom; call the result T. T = 4.32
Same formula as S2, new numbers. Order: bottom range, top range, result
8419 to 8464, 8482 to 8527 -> 0.97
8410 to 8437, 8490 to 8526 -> 0.98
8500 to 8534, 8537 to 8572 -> 1.04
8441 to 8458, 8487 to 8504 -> 0.94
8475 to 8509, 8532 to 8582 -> 1.05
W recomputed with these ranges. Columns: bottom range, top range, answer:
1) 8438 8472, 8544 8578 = 1.04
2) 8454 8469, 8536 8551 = 1.05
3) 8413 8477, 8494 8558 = 1.00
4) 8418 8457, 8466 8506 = 0.95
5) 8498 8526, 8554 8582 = 1.04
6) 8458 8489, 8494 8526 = 1.04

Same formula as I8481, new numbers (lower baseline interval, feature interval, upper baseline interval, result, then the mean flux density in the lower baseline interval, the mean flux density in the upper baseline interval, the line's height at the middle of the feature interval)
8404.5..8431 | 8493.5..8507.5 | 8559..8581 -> 0.5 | 4.32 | 4.26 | 4.29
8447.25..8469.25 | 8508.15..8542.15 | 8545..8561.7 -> 0.7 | 4.13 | 4.22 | 4.19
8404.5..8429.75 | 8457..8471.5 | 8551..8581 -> 0.8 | 4.32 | 4.24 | 4.29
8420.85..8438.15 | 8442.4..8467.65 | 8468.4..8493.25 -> -0.2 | 4.31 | 4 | 4.15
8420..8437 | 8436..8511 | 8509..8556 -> 1.7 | 4.31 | 4.13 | 4.23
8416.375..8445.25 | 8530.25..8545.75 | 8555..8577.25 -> 0.6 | 4.32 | 4.29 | 4.3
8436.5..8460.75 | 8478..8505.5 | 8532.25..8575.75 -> 1.6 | 4.28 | 4.22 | 4.26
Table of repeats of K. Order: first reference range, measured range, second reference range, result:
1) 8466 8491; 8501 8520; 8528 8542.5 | -0.6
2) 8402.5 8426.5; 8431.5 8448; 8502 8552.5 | -0.2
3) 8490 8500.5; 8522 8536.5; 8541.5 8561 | 0.3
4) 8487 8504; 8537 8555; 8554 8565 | 0.3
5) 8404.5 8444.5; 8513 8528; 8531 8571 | 0.6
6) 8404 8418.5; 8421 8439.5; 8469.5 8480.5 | -0.5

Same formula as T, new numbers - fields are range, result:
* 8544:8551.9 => 4.2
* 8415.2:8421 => 4.2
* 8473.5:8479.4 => 4.11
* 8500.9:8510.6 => 4.28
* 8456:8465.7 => 4.06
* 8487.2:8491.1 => 3.85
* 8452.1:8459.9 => 4.15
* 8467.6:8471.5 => 4.07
